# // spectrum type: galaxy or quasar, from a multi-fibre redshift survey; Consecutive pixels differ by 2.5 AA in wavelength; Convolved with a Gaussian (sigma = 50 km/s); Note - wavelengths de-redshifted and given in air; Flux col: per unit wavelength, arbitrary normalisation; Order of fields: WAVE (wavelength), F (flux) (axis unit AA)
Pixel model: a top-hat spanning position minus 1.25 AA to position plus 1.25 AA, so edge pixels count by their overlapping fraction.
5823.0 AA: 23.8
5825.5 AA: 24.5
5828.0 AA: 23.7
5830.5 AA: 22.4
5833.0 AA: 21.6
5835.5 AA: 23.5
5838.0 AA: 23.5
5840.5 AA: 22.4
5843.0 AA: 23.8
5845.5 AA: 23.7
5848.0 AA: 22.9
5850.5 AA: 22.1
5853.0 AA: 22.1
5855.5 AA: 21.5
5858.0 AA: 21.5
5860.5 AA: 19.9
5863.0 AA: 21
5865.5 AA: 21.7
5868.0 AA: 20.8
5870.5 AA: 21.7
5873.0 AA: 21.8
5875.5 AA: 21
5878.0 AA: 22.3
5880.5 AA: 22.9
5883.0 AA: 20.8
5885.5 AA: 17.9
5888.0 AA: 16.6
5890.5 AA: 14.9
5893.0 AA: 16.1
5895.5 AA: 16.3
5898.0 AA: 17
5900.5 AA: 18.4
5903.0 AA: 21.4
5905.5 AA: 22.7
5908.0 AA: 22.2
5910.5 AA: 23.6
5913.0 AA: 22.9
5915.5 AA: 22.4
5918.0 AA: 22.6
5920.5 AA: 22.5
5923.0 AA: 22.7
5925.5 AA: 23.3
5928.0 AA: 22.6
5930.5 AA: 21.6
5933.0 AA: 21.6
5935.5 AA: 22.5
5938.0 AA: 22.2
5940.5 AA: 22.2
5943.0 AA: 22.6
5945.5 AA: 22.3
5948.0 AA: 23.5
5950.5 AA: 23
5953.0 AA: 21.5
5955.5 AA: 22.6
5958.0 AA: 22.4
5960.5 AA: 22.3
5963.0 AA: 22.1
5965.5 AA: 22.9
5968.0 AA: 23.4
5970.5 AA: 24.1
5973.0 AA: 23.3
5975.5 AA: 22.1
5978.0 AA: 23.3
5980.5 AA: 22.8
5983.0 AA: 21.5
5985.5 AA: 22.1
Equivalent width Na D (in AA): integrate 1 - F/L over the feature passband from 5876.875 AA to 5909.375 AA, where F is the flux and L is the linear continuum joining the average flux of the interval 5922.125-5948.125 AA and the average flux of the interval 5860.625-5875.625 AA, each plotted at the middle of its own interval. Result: 3.73 AA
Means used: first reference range 21.3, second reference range 22.4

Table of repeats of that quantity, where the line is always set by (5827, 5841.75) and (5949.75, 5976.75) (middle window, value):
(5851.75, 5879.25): 1.70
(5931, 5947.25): 0.34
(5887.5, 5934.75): 4.29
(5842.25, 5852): -0.10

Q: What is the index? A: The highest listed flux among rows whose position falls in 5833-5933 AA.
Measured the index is 23.8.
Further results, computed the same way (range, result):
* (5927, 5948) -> 23.5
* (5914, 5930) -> 23.3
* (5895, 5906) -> 22.7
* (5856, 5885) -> 22.9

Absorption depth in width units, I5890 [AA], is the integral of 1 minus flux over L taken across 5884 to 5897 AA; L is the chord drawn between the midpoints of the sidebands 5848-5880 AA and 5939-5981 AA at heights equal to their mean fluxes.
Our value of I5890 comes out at 3.2 AA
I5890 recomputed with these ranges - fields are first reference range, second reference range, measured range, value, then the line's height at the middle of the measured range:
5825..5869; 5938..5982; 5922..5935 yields 0.14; 22.6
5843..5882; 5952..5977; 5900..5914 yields 0.12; 22.2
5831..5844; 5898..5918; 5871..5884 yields 0.25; 22.2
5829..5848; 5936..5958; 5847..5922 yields 6.78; 22.8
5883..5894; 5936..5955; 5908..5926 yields -2.86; 19.7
